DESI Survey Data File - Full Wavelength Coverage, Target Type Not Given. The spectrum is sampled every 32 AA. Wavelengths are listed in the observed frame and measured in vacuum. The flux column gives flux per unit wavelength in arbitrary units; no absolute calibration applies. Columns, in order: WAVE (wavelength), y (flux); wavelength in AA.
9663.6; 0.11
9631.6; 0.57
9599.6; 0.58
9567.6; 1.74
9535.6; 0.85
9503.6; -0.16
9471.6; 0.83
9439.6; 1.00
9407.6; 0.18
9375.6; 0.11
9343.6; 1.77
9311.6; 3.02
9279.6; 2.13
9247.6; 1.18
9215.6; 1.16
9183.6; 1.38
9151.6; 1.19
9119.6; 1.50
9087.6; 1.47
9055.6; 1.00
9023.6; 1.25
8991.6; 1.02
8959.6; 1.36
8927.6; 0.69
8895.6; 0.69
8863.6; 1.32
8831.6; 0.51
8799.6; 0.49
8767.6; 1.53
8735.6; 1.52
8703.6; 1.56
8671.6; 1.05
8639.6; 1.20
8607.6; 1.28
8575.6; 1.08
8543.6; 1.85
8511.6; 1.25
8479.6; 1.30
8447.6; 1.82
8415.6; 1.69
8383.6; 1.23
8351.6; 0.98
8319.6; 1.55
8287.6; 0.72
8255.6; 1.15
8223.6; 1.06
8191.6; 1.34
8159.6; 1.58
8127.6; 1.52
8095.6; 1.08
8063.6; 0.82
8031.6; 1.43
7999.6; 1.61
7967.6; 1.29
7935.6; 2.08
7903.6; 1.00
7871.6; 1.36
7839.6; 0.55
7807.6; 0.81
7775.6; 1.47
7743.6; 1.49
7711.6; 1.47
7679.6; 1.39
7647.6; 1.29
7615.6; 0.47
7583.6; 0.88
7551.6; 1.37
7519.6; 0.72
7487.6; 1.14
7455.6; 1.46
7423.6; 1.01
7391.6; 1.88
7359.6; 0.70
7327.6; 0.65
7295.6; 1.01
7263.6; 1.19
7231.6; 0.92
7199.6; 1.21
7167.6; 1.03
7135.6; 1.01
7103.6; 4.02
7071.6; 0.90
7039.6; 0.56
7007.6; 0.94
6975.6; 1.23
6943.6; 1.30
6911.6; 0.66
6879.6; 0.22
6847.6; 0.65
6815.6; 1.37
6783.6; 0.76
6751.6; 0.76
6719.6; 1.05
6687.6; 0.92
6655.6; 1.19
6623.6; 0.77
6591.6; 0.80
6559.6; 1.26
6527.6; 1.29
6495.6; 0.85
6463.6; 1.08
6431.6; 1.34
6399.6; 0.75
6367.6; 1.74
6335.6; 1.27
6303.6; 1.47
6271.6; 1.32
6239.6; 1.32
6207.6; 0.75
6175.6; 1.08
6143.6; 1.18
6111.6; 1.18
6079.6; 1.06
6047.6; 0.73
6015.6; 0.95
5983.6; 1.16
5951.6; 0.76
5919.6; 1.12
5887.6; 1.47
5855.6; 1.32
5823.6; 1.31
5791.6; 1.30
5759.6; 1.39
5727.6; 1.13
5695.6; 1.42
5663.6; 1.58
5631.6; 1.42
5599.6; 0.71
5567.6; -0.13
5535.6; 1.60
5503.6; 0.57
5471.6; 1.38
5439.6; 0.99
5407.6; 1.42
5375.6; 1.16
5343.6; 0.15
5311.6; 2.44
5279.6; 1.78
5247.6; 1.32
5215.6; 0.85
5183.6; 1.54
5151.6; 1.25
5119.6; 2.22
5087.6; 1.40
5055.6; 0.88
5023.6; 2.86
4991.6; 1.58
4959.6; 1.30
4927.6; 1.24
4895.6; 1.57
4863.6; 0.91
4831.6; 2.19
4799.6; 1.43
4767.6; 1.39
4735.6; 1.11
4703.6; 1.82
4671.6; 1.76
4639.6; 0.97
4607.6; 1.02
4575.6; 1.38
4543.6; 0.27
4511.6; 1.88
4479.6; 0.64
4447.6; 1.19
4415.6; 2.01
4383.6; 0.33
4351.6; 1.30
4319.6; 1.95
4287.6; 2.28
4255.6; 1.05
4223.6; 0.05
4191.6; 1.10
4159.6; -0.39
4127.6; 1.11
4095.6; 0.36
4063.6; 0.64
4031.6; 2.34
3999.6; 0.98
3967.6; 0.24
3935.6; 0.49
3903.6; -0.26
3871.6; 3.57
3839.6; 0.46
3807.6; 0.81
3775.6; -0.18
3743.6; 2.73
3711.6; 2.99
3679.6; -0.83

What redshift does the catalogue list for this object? 0.91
